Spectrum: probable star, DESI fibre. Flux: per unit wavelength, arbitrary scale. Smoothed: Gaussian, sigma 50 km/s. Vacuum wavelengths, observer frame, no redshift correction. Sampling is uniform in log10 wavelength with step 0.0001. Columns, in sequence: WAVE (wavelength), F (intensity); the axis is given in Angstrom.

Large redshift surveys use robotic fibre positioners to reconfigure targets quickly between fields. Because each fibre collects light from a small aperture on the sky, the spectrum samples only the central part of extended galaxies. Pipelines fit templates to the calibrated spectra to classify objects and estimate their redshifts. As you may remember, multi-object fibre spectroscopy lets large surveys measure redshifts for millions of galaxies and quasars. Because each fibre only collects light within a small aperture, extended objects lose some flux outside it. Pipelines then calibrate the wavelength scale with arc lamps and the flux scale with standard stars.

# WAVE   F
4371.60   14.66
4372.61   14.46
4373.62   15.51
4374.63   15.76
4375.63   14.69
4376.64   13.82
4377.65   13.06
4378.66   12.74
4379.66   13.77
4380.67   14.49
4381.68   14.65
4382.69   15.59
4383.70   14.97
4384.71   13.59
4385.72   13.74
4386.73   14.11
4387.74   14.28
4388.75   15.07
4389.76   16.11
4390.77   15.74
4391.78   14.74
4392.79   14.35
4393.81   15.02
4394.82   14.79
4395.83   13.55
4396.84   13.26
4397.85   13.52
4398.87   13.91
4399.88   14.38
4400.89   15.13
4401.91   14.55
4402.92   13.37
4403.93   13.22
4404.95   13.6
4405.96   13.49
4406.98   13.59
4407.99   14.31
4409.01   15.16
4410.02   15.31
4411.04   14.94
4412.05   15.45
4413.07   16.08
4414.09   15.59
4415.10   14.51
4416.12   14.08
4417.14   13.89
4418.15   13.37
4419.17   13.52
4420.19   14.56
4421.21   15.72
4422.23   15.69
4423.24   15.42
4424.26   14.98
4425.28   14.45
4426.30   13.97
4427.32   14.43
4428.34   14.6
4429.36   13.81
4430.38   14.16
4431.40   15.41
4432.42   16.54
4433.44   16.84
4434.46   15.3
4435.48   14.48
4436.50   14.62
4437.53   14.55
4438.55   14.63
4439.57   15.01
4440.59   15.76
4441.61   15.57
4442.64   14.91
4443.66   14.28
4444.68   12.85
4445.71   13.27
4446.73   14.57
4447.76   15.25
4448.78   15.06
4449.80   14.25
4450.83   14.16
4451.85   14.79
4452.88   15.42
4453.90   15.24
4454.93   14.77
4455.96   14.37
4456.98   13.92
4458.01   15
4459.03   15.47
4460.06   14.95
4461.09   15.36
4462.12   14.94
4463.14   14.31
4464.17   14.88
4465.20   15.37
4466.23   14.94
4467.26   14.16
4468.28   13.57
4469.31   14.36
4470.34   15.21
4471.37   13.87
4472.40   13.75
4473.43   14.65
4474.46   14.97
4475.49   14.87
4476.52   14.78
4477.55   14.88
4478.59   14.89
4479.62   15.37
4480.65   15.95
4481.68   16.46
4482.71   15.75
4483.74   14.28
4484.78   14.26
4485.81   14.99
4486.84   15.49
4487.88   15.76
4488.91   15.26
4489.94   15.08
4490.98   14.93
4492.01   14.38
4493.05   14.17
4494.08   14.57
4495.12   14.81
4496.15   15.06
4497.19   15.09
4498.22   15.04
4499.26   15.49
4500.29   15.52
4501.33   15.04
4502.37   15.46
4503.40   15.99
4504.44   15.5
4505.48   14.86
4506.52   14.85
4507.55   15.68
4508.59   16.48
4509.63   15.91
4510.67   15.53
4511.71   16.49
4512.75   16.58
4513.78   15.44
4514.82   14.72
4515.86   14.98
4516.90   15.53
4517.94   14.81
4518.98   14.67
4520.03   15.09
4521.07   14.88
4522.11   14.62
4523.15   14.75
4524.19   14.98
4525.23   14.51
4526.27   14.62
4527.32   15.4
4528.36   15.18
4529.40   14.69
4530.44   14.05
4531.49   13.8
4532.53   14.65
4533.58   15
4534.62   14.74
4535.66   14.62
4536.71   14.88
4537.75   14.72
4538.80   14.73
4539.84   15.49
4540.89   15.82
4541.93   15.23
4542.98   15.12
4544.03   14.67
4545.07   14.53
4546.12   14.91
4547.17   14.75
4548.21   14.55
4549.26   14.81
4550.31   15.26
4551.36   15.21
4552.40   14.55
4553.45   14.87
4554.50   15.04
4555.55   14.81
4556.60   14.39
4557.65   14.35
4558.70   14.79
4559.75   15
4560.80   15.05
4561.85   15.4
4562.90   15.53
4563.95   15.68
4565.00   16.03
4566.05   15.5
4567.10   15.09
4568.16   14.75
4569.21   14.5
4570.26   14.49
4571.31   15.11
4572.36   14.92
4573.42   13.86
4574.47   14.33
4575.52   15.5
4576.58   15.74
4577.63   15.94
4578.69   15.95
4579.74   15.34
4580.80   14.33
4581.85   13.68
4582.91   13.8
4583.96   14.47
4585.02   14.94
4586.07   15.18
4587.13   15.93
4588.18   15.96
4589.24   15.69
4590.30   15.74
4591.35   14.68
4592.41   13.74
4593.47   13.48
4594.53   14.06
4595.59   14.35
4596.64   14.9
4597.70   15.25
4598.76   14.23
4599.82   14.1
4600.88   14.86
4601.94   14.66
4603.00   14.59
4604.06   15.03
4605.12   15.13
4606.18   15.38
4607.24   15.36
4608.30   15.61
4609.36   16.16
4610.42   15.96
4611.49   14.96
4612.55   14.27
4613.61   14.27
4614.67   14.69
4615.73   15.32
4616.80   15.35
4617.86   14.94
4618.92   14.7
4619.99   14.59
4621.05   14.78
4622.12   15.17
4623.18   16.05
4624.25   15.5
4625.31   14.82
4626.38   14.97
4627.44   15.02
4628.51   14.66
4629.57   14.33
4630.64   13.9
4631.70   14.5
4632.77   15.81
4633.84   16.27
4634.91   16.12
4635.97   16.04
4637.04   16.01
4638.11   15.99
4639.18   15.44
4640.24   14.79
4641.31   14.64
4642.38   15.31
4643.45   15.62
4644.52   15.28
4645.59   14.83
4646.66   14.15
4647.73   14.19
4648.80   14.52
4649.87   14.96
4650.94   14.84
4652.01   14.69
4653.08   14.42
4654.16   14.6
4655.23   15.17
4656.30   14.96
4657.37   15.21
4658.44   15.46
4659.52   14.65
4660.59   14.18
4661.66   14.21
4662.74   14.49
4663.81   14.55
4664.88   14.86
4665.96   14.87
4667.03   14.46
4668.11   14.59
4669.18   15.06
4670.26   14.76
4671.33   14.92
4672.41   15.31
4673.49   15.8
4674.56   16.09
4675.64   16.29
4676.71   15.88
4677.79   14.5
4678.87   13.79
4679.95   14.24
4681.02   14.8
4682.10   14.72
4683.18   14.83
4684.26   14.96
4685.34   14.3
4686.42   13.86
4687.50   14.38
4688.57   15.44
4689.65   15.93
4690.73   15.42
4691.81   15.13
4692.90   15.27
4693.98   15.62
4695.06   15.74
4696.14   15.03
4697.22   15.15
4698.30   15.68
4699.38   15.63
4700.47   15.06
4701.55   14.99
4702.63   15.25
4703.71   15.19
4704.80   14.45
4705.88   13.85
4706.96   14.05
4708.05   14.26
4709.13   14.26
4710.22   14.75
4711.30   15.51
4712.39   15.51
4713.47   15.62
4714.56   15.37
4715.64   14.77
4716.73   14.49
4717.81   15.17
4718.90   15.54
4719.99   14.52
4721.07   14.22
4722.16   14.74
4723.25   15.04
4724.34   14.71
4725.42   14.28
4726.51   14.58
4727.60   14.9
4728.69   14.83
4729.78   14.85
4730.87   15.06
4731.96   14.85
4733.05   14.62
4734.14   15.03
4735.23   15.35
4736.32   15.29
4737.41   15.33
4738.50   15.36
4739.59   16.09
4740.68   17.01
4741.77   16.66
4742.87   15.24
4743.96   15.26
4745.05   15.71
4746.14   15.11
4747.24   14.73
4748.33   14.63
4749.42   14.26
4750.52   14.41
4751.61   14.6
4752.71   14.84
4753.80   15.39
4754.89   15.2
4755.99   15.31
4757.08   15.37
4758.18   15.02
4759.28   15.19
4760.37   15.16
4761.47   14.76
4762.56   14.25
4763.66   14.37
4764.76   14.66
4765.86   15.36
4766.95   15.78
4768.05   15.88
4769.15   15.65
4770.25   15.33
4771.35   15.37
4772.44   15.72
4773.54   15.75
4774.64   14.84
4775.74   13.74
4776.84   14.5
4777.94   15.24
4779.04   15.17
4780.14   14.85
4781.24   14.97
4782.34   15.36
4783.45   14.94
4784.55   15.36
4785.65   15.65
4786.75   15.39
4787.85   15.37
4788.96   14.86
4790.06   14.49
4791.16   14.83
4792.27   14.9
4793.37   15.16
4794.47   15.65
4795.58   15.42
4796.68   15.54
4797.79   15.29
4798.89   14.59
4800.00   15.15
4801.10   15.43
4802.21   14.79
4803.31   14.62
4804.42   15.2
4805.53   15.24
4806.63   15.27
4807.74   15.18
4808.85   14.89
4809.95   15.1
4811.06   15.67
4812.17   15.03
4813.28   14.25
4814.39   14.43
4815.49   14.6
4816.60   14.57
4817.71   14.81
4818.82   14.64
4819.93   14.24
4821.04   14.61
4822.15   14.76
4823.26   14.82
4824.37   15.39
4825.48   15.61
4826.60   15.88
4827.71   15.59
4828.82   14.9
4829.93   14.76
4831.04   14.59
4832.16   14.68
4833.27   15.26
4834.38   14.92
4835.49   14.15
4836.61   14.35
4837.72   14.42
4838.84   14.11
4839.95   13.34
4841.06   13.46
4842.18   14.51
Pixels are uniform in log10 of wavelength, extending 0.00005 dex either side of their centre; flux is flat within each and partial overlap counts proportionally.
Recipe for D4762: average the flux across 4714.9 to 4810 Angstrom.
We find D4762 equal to 15.1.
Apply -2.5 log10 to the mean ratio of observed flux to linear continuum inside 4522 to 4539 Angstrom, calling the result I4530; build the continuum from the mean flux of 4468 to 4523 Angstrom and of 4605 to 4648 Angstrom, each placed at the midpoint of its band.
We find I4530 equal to 0.03 mag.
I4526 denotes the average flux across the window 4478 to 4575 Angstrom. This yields 15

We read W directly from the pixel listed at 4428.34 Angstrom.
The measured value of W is 14.6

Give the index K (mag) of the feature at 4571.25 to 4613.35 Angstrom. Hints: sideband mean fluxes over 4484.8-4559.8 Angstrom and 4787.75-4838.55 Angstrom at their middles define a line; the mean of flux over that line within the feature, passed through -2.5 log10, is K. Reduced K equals 0.006 mag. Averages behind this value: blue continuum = 15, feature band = 14.9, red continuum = 14.9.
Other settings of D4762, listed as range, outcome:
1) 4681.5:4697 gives 15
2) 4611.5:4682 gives 15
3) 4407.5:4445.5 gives 14.8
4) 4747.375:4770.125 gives 15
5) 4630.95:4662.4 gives 15.1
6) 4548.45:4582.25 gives 15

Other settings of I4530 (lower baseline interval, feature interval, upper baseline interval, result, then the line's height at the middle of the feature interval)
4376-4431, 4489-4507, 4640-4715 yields -0.03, 14.6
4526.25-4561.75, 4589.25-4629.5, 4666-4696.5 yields 0.00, 14.9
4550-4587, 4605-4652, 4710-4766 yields -0.01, 15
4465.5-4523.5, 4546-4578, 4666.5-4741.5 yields 0.01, 15.1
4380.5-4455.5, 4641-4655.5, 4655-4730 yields 0.01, 14.9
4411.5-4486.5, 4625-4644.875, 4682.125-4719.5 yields -0.02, 15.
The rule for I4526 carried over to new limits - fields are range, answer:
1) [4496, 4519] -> 15.4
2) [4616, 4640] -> 15.2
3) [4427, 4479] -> 14.7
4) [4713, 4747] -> 15.1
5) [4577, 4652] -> 15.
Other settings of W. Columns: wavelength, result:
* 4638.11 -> 15.99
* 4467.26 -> 14.16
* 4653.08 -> 14.42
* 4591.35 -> 14.68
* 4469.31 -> 14.36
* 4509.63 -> 15.91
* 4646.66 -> 14.15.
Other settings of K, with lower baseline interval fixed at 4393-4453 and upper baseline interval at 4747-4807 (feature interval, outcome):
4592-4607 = 0.02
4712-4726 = 0.01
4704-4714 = 0.02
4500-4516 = -0.06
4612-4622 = 0.00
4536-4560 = -0.01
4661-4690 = 0.00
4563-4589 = -0.02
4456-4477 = 0.00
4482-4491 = -0.03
